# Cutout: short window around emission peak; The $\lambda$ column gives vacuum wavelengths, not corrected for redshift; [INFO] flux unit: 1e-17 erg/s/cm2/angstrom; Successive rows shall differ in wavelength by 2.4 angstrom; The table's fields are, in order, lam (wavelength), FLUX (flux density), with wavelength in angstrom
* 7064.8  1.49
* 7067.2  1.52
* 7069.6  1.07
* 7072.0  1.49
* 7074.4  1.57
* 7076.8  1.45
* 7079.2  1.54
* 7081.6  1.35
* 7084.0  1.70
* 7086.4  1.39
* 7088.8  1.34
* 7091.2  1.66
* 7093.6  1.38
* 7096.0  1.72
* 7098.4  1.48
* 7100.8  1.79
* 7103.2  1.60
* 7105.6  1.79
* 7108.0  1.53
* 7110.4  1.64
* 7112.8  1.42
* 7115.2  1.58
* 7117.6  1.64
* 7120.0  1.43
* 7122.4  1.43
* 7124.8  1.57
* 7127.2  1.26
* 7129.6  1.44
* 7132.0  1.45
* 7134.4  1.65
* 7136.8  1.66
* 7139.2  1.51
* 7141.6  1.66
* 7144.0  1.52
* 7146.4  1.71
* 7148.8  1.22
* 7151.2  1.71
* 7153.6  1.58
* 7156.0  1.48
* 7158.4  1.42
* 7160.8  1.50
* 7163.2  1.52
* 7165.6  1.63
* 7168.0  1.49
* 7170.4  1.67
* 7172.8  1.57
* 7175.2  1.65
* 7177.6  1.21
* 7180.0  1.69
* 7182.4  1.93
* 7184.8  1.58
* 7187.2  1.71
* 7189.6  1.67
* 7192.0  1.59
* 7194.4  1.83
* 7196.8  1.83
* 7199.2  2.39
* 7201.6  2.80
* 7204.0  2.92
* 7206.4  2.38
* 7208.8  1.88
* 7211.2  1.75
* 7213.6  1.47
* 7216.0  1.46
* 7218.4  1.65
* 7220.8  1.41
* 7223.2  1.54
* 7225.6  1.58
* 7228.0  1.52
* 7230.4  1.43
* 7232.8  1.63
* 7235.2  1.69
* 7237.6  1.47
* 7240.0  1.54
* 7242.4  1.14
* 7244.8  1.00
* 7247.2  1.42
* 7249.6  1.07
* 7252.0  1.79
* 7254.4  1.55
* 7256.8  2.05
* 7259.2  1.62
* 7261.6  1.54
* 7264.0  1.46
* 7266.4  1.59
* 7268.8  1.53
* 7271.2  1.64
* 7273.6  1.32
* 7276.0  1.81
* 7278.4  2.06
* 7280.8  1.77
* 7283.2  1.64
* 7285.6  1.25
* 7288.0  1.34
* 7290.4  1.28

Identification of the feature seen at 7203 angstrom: H-beta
